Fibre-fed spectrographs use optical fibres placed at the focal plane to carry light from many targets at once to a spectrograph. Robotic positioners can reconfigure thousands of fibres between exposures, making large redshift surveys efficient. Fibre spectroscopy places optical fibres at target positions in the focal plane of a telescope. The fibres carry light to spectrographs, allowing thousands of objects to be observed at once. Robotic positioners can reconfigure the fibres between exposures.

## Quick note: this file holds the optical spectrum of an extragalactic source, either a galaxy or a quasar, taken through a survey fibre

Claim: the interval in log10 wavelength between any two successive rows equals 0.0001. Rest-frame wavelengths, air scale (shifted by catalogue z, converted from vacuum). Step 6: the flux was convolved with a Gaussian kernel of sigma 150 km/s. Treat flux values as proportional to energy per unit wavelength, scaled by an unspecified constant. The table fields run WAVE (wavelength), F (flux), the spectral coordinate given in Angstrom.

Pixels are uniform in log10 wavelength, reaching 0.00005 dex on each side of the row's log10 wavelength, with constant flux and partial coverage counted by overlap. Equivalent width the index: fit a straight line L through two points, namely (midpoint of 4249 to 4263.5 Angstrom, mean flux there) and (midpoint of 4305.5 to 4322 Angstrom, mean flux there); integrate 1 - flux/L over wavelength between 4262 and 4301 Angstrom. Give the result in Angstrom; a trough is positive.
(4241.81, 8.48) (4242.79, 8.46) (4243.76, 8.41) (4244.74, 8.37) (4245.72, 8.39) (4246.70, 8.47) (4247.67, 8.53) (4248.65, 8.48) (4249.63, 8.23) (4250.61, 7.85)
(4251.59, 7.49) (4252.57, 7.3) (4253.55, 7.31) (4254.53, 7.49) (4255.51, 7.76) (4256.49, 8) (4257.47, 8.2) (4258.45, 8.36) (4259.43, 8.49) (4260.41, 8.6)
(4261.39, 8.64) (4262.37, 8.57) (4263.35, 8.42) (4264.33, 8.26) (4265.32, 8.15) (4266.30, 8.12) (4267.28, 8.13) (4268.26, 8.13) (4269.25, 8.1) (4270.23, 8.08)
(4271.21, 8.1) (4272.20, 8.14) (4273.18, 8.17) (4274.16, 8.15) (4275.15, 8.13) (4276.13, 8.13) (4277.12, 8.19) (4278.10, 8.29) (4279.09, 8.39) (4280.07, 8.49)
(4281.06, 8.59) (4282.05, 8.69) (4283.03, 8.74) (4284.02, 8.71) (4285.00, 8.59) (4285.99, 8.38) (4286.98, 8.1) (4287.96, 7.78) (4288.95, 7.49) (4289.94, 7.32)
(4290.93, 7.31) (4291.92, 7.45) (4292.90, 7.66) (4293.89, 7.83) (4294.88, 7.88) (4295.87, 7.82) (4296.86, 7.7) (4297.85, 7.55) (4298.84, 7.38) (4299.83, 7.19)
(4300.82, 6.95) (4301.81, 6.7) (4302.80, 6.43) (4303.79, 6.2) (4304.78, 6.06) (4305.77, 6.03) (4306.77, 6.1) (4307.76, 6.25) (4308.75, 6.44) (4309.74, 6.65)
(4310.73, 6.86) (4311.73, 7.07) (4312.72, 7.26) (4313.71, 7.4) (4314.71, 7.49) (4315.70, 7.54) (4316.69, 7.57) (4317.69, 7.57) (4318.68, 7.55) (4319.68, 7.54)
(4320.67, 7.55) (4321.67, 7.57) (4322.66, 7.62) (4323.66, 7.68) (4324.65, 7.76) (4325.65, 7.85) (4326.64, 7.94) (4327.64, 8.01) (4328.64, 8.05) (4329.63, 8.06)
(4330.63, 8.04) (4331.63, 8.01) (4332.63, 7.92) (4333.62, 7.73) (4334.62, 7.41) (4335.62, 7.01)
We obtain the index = -2.1 Angstrom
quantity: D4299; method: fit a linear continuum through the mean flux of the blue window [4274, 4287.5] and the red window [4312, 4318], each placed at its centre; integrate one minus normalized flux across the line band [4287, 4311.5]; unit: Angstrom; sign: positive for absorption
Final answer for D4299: 2.6 Angstrom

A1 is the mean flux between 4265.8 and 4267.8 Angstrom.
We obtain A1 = 8.16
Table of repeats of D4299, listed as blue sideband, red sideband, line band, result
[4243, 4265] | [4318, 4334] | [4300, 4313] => 2.2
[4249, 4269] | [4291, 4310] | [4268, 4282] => -1.1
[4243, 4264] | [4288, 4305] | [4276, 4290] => -1.4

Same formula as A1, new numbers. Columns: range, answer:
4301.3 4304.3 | 6.45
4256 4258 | 8.11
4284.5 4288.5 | 8.22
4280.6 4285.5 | 8.67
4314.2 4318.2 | 7.54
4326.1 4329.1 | 7.99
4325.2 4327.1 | 7.92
